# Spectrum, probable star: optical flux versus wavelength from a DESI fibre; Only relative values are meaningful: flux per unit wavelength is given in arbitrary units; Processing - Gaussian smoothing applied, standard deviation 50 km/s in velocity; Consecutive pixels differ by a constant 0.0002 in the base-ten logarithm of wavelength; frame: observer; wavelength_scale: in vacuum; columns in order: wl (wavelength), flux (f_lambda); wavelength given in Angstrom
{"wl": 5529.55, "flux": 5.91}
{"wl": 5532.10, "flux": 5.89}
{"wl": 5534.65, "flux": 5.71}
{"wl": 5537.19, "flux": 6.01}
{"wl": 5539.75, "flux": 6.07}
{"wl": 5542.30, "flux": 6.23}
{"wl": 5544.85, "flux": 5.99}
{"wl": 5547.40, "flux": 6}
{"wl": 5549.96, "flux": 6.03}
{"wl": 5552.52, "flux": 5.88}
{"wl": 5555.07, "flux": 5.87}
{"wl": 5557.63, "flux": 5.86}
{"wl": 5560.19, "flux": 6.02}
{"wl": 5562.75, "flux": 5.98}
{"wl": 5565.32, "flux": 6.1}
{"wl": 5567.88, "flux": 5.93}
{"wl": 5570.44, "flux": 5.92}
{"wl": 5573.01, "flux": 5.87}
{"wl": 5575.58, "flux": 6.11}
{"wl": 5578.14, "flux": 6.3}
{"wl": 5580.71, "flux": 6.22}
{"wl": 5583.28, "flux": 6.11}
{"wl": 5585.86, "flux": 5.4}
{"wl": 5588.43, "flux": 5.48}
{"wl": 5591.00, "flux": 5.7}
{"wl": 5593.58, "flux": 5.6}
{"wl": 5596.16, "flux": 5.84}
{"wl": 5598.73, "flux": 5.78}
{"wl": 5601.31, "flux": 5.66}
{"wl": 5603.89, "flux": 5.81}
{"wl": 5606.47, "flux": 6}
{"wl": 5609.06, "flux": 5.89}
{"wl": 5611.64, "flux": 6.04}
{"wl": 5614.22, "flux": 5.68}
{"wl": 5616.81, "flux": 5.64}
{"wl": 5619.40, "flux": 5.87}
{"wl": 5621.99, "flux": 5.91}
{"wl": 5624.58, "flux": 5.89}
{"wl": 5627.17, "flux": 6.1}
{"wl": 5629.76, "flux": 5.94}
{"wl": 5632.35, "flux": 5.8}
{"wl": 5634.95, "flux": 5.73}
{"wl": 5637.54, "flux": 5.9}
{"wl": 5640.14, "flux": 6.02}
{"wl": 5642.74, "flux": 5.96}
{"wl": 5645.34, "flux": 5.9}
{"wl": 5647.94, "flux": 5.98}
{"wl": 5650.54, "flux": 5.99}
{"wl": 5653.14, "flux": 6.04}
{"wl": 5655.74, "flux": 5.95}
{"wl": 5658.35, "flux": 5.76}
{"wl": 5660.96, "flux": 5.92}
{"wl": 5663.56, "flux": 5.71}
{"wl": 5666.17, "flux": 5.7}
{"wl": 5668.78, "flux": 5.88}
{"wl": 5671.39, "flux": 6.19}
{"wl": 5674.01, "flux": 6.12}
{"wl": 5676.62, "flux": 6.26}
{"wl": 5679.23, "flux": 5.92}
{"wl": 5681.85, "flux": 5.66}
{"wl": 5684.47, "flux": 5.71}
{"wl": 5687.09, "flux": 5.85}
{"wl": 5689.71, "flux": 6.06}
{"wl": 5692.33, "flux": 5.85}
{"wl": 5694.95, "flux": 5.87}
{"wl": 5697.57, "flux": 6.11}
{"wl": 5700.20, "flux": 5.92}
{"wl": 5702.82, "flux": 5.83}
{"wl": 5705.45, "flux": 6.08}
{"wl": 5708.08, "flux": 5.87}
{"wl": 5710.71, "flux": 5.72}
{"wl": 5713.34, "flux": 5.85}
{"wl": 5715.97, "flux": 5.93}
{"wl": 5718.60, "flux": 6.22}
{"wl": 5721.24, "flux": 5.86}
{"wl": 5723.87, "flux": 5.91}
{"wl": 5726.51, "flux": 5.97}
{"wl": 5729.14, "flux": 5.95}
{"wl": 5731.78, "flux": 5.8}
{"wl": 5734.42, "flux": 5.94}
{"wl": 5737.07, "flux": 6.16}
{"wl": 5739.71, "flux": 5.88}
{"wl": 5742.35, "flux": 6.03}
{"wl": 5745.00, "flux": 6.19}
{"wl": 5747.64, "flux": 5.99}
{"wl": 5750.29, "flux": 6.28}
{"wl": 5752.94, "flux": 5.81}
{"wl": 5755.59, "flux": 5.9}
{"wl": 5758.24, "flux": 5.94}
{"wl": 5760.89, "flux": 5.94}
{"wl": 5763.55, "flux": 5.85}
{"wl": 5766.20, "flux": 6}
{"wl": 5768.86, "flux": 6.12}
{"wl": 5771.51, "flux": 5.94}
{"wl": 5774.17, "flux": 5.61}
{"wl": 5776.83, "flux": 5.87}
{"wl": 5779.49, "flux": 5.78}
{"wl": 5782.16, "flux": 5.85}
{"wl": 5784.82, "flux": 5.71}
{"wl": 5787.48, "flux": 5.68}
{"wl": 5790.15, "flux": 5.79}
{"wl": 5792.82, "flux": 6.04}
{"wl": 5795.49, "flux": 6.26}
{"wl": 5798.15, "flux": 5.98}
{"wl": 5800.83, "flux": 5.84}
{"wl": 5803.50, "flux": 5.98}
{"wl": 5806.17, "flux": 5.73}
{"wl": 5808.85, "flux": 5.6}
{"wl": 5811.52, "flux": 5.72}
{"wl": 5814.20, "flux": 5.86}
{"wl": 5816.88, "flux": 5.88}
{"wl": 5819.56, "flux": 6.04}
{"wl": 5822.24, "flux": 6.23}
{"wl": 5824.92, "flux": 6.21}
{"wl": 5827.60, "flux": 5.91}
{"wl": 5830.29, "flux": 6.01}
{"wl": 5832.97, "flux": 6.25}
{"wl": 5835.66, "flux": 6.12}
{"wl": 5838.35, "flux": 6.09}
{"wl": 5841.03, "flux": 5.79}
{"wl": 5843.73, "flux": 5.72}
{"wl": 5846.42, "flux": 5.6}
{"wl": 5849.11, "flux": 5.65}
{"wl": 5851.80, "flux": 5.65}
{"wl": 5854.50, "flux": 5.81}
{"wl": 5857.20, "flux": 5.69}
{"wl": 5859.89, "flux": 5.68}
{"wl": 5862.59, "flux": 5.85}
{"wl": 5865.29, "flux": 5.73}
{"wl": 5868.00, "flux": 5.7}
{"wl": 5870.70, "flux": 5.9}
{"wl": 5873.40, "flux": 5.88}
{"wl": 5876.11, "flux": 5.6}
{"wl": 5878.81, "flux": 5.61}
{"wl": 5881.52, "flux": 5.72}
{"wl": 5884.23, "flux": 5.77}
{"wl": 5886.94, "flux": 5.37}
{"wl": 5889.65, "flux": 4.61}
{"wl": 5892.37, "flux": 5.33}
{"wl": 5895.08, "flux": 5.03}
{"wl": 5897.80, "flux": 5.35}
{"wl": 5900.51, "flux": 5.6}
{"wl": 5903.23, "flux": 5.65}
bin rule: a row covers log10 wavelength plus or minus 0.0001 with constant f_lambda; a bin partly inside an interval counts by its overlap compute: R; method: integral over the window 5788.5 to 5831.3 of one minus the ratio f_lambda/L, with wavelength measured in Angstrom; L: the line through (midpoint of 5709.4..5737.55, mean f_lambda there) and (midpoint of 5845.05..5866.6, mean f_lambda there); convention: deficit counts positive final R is -1.1 Angstrom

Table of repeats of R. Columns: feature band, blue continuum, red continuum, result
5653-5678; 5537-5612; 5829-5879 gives -0.3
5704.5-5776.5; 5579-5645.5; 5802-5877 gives -1.3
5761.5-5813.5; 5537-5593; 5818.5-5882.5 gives 0.1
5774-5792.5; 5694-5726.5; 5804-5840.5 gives 0.5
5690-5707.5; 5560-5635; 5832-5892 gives -0.4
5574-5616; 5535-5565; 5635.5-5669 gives 0.7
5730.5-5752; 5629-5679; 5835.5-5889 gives -0.7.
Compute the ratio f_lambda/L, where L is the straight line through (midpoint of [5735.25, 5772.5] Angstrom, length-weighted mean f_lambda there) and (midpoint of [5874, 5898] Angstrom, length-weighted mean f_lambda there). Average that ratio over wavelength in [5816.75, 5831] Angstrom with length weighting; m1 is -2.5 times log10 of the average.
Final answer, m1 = -0.07 mag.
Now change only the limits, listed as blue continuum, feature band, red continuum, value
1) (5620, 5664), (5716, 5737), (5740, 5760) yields 0.01 mag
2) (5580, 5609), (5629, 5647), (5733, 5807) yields -0.01 mag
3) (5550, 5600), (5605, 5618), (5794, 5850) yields 0.01 mag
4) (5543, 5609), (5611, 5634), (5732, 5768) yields 0.01 mag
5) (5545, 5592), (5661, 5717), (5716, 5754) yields 0.01 mag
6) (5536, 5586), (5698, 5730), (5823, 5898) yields -0.01 mag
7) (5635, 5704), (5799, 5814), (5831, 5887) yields 0.01 mag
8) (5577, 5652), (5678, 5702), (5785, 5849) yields 0.00 mag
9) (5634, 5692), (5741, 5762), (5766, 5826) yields -0.02 mag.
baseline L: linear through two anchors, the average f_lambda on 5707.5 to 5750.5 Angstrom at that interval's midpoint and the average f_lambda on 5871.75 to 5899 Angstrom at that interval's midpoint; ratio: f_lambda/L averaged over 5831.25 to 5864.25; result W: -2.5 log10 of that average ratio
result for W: -0.05 mag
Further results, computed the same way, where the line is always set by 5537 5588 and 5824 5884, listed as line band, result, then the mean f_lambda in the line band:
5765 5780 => 0.00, 5.89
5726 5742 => -0.01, 5.96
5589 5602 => 0.05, 5.71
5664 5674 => 0.00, 5.93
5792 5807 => -0.02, 5.98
